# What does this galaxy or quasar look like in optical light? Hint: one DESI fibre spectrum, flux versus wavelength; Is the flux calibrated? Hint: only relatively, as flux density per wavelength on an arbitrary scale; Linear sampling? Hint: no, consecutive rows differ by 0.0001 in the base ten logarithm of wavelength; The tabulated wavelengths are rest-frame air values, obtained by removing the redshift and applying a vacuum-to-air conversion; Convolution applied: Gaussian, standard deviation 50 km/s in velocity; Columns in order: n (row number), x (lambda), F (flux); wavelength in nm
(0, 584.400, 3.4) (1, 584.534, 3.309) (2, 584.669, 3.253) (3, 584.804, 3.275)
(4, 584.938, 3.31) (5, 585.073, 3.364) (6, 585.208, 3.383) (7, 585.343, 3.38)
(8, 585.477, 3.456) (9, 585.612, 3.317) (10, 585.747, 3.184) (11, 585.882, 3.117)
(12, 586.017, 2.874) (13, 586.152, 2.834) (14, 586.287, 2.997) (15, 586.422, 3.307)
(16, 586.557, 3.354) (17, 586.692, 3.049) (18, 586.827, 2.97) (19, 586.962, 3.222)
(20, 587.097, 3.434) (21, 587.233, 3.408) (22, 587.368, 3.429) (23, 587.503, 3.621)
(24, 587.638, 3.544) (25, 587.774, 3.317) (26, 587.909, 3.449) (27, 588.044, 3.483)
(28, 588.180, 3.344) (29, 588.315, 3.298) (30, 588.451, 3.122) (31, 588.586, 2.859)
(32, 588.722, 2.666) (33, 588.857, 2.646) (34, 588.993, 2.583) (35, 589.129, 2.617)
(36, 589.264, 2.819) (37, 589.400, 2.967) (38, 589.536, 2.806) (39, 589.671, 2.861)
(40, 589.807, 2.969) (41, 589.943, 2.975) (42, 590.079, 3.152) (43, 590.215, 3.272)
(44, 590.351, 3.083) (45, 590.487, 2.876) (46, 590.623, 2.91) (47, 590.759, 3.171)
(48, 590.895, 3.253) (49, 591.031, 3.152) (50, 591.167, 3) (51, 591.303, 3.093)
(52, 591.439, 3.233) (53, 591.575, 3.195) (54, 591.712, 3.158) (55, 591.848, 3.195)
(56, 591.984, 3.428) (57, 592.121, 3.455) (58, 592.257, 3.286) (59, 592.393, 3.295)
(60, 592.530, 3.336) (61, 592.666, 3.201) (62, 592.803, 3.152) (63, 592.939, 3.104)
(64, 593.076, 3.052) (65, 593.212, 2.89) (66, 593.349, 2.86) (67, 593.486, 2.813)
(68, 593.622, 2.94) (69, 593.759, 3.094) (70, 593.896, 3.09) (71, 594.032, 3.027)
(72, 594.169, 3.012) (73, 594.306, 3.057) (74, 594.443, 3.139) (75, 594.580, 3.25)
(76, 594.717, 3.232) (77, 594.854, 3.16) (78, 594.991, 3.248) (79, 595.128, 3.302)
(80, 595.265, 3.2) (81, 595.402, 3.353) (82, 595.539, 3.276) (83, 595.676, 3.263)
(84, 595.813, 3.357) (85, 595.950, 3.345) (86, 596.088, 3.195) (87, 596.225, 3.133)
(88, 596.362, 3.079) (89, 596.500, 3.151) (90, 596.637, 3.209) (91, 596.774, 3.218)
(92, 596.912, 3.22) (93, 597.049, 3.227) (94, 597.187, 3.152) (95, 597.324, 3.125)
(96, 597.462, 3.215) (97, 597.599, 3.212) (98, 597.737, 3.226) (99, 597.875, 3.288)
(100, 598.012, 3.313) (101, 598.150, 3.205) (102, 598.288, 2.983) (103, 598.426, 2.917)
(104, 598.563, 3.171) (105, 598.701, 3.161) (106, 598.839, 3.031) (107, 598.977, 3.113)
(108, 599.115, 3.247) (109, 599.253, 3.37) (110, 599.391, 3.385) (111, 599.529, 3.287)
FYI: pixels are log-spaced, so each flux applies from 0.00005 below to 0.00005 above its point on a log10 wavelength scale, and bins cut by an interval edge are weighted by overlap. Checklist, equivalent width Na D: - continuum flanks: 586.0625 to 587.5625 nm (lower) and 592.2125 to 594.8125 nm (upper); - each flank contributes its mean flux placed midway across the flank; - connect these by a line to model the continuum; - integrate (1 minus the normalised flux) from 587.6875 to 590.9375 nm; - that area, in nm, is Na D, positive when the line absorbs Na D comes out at 0.16 nm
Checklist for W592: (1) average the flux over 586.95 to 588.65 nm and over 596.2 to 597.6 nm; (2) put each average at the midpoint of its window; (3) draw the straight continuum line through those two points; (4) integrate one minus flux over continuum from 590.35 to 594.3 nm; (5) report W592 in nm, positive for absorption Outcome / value 0.18 nm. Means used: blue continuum 3.35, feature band 3.12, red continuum 3.18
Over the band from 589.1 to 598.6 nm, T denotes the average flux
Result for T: 3.13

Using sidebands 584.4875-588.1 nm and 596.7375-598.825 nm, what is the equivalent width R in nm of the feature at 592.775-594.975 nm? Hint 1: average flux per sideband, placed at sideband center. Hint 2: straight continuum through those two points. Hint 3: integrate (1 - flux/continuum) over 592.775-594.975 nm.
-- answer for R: 0.10 nm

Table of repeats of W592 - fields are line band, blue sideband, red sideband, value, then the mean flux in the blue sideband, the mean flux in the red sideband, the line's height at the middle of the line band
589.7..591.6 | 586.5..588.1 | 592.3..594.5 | 0.07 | 3.36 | 3.07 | 3.2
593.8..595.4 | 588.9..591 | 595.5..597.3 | -0.01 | 2.95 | 3.21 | 3.14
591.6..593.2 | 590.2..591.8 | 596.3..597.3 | -0.05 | 3.11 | 3.18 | 3.13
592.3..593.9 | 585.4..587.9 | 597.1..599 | 0.06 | 3.25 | 3.15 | 3.2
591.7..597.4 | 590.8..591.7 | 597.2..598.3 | 0.01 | 3.15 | 3.2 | 3.18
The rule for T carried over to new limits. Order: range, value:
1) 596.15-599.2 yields 3.16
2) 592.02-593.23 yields 3.22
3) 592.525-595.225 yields 3.09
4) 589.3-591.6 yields 3.05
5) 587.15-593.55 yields 3.12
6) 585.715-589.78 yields 3.1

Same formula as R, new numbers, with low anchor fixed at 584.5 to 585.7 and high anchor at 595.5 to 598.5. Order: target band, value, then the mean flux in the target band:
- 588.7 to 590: 0.19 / 2.79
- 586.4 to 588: -0.02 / 3.35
